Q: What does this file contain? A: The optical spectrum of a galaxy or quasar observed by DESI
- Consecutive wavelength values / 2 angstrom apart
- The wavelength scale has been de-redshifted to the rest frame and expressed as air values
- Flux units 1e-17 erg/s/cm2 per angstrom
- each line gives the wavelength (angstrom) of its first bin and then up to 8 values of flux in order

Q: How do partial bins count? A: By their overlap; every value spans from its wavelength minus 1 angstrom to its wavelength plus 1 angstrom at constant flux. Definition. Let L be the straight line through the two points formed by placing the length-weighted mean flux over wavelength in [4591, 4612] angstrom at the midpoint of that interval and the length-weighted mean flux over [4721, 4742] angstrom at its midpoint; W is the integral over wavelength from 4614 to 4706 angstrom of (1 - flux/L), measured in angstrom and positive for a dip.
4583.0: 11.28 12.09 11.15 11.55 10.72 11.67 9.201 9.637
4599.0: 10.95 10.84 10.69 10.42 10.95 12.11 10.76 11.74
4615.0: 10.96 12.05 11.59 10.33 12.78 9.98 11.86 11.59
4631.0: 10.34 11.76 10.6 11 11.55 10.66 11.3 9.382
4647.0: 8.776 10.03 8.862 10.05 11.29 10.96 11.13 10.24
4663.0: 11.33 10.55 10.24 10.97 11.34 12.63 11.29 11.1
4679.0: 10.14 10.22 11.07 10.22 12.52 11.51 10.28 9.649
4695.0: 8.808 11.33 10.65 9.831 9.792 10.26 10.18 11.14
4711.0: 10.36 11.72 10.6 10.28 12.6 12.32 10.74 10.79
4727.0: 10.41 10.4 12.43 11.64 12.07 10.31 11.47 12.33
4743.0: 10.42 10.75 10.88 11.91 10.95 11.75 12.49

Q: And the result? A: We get 1.9 angstrom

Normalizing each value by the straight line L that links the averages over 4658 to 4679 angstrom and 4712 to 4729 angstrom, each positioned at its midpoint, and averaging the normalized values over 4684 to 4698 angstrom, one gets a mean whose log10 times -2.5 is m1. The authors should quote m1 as 0.05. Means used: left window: 11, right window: 11.1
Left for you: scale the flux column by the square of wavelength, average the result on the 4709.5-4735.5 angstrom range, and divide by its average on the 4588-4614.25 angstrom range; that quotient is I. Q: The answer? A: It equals 1.1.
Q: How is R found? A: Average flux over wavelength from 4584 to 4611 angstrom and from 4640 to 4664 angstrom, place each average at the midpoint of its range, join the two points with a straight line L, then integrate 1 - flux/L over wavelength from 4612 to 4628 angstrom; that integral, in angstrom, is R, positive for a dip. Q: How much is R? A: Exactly -1.1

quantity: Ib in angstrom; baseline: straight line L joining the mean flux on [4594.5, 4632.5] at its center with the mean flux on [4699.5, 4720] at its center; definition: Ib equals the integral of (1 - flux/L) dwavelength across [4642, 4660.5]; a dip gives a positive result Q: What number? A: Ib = 1.2 angstrom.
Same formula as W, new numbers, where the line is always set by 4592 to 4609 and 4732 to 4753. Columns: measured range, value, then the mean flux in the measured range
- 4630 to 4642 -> -0.2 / 11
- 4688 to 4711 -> 1.6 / 10.3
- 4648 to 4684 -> 0.6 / 10.7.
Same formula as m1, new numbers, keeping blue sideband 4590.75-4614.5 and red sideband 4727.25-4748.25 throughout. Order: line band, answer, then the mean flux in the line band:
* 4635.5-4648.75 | 0.05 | 10.4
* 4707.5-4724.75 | 0.00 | 11.2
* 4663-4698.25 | 0.02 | 10.8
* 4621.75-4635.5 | -0.04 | 11.3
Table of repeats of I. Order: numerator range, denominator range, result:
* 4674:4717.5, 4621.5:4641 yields 0.97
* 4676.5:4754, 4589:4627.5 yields 1.04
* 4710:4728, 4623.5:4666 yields 1.07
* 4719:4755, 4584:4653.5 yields 1.10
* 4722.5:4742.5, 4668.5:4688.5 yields 1.03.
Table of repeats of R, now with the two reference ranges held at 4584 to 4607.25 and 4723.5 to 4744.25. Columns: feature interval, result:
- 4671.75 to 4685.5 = 0.1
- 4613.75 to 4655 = 0.5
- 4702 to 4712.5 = 0.7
